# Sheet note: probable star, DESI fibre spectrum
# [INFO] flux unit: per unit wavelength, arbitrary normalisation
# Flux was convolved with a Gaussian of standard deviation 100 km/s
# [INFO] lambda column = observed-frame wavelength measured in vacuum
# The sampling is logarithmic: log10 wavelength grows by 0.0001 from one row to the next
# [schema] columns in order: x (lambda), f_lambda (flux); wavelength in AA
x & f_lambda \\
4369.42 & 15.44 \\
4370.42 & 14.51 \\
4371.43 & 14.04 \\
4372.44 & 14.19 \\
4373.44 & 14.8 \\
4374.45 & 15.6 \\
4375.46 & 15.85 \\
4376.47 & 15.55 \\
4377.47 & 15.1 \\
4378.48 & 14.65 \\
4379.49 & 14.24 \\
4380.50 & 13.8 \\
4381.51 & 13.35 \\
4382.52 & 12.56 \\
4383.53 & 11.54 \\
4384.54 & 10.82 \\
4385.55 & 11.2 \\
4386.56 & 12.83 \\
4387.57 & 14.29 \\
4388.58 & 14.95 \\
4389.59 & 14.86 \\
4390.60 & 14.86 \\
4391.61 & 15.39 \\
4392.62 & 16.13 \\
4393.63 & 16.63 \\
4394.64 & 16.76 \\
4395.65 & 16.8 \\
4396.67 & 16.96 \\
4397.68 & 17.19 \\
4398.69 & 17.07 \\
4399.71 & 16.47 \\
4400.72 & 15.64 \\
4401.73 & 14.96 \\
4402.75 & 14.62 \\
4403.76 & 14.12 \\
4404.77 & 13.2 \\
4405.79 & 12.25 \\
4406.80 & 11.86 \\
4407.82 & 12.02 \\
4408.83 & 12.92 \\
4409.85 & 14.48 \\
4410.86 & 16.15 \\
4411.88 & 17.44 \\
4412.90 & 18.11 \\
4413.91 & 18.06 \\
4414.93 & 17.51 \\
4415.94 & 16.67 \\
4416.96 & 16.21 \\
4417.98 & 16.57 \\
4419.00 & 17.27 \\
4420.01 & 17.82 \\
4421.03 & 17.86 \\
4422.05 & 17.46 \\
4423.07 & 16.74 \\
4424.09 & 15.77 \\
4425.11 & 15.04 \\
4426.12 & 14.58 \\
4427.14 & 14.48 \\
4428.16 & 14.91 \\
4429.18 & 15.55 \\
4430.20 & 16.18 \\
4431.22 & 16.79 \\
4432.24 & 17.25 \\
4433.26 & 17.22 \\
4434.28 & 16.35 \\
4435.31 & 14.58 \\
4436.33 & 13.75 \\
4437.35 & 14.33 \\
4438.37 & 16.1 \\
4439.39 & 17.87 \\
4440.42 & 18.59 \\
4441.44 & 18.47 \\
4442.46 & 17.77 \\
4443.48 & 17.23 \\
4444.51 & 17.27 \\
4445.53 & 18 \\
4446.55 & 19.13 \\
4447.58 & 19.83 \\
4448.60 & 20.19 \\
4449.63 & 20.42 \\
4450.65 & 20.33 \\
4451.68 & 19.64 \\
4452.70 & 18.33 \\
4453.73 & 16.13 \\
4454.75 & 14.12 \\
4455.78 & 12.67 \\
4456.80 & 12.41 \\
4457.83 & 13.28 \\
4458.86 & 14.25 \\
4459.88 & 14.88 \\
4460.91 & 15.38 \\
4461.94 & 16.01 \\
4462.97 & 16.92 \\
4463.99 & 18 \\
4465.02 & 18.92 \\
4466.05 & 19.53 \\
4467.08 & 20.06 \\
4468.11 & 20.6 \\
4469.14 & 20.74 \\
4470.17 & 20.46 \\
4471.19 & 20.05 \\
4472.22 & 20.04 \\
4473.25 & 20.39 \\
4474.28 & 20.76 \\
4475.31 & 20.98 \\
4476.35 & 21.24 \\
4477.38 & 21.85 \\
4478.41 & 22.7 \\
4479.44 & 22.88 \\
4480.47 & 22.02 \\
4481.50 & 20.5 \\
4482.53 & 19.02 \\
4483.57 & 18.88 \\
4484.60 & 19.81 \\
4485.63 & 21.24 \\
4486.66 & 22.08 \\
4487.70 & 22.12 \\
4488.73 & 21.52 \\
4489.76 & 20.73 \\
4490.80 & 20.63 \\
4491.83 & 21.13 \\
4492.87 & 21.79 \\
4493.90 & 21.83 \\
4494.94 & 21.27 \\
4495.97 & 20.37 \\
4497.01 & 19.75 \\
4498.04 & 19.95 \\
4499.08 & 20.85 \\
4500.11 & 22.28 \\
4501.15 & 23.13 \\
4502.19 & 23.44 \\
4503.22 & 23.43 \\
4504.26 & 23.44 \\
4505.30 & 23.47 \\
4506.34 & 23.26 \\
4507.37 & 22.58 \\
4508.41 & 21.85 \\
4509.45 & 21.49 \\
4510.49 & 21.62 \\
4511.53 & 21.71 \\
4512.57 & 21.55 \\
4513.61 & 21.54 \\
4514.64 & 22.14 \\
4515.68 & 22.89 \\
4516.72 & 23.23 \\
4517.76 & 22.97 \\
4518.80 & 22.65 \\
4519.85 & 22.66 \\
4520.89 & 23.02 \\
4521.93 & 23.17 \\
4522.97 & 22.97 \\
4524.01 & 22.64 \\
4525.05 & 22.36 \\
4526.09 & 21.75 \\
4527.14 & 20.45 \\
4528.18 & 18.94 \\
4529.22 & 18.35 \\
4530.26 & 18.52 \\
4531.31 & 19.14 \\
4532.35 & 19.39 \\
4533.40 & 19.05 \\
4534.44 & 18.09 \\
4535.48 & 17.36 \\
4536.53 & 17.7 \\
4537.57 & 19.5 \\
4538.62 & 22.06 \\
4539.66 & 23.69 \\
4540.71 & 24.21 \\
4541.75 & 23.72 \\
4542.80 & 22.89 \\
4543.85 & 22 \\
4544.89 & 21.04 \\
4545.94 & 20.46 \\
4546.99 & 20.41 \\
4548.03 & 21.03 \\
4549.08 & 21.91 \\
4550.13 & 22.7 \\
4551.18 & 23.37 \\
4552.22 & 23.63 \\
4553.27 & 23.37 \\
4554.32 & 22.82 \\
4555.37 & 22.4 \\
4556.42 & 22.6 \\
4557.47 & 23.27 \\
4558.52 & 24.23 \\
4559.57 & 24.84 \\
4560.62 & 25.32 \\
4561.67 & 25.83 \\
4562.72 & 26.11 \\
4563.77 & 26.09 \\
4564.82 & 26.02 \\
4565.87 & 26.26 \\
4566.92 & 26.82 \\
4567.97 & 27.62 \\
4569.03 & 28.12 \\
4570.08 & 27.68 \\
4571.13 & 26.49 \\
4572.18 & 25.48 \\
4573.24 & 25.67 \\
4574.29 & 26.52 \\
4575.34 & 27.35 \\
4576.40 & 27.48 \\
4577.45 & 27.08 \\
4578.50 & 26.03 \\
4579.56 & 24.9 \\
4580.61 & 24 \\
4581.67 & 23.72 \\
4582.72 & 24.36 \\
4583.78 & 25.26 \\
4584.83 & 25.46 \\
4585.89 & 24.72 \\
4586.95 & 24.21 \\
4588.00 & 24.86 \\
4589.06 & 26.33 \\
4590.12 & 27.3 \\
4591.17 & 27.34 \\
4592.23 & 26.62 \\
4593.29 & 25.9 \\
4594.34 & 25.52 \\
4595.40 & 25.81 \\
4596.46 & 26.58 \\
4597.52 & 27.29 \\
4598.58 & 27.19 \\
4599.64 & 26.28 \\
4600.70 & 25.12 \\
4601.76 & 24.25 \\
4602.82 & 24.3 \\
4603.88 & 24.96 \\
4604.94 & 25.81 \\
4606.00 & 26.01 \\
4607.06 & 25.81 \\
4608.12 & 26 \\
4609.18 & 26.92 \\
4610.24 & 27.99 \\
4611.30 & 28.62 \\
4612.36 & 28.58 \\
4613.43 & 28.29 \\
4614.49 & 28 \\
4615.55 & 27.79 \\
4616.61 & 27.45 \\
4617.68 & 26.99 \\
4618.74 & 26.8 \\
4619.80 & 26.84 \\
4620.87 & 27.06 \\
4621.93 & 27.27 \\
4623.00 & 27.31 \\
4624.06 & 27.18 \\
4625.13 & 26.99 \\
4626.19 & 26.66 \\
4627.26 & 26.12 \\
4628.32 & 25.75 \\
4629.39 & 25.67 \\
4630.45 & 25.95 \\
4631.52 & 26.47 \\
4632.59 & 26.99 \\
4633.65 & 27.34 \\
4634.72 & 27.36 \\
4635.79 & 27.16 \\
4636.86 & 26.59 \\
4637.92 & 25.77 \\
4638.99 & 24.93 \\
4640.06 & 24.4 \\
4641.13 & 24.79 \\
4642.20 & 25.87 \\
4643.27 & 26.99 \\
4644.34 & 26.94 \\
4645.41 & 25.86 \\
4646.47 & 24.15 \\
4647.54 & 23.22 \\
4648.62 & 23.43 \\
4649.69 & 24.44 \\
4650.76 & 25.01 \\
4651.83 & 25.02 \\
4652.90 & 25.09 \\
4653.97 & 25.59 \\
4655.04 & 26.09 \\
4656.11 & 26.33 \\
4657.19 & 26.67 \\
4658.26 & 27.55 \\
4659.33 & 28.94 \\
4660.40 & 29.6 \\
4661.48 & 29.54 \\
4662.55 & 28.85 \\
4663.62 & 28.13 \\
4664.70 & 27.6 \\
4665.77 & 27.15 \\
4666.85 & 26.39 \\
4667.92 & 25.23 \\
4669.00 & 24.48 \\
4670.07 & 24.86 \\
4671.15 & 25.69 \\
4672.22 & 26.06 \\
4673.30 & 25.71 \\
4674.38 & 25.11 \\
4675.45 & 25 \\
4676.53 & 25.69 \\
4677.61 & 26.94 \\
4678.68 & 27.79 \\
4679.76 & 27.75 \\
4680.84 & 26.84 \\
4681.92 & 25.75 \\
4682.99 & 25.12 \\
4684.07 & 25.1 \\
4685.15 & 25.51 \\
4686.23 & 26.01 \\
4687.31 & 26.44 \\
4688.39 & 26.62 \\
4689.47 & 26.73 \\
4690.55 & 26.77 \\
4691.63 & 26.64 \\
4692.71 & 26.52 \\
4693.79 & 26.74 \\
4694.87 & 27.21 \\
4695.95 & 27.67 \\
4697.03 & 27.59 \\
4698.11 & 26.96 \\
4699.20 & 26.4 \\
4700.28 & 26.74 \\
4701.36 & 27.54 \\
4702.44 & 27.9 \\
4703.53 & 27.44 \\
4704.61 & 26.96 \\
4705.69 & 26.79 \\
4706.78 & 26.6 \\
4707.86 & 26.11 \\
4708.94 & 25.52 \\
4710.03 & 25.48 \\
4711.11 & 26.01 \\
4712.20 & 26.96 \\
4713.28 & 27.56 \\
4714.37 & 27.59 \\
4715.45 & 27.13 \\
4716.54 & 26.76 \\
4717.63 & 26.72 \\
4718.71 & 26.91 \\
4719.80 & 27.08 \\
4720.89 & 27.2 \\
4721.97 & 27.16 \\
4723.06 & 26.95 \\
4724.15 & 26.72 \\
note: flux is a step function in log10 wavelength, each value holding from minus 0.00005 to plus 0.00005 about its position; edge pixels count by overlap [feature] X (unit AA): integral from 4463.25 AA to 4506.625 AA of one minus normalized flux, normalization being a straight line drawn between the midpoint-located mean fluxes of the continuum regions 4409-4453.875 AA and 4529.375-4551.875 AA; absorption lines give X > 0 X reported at -5.0 AA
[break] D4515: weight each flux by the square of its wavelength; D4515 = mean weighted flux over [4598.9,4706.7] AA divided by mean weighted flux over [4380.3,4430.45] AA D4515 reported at 1.94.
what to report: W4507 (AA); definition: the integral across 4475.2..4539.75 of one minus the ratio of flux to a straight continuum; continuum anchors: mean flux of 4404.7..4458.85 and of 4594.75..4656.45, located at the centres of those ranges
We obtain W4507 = -3.8 AA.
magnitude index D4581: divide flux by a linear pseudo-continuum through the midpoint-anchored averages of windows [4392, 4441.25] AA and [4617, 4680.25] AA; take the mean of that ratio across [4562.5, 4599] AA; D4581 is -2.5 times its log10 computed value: -0.13 mag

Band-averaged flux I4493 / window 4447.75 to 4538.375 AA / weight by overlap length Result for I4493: 20.3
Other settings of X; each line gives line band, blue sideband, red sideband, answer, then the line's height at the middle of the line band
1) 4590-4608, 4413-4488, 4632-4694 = -1.7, 23.7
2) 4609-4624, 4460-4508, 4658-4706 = -1.7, 24.8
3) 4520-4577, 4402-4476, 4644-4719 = -4.9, 21.2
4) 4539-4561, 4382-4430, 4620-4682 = -1.1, 21.8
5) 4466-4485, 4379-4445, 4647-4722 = -2.7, 18.1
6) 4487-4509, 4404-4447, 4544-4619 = -1.5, 20.5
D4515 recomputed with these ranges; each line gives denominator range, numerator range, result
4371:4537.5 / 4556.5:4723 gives 1.57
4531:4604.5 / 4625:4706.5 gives 1.13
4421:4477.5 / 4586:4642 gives 1.63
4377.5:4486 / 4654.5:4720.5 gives 1.78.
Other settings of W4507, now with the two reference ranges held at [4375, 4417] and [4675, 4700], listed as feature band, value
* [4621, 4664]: -2.84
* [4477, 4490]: -1.98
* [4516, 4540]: -0.85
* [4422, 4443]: 0.26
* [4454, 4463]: 1.57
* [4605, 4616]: -1.82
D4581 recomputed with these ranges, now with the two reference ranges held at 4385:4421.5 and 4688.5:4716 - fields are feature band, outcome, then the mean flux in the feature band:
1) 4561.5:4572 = -0.22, 26.7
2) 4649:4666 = -0.07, 27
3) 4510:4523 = -0.14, 22.5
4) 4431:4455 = -0.03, 17.5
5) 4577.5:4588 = -0.12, 24.9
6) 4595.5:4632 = -0.14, 26.6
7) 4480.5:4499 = -0.11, 20.8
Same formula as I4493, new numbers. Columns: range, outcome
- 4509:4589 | 23.2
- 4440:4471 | 17.7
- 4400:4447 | 16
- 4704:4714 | 26.5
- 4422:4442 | 16.1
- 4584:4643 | 26.4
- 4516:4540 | 20.8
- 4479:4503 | 21.2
